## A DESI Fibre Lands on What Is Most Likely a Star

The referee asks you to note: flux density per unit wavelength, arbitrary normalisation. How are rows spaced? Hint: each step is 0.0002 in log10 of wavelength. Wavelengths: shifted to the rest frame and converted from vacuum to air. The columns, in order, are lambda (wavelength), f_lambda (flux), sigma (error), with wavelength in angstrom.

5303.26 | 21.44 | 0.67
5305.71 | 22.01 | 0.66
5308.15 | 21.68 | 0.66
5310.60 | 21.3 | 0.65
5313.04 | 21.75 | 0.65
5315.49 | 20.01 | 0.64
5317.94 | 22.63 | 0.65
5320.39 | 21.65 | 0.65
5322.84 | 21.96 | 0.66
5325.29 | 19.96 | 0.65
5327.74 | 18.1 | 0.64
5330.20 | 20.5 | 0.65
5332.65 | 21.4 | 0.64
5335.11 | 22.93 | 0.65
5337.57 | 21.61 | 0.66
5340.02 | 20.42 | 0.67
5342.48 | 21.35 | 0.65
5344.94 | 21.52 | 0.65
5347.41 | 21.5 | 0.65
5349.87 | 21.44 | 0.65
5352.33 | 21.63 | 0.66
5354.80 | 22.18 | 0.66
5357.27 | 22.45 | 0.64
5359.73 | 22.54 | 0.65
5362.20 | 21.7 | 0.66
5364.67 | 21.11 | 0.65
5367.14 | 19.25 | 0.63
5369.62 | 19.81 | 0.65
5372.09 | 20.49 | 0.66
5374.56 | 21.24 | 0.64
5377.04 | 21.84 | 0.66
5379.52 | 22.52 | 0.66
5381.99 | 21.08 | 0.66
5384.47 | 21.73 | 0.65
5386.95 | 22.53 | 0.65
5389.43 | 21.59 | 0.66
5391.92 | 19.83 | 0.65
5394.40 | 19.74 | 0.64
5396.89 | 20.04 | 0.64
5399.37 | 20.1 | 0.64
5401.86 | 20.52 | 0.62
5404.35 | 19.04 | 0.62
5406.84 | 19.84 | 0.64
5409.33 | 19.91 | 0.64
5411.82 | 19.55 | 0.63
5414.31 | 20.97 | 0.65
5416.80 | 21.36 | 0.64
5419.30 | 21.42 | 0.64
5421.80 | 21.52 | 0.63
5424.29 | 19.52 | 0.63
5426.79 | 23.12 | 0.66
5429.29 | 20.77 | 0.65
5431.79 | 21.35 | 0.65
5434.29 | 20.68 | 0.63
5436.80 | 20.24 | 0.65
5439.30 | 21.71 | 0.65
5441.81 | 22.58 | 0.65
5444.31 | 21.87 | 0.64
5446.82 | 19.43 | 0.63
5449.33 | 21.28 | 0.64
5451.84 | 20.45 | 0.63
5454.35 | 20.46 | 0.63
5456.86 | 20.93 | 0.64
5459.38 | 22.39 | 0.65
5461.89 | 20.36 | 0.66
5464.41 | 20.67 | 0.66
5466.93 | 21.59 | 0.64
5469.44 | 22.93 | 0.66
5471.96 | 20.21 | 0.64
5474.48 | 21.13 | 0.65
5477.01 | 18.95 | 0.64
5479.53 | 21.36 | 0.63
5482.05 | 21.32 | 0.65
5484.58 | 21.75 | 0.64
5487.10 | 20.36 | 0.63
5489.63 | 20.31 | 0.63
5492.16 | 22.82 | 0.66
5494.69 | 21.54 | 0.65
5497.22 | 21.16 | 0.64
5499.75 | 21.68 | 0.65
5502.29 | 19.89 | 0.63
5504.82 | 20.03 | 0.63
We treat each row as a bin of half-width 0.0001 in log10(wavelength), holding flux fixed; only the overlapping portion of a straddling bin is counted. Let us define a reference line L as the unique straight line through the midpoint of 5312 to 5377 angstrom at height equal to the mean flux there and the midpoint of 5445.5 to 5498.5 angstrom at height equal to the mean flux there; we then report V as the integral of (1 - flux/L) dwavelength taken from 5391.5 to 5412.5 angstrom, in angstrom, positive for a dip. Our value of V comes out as 1.3 angstrom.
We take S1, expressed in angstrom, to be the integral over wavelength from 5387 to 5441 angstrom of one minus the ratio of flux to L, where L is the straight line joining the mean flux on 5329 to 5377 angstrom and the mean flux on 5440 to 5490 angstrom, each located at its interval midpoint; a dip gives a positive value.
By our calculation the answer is 1.3 angstrom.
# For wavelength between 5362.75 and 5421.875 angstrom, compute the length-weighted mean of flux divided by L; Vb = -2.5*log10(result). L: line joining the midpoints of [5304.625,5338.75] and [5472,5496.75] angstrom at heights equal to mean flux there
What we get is 0.02 mag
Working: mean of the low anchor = 21.2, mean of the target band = 20.7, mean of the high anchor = 21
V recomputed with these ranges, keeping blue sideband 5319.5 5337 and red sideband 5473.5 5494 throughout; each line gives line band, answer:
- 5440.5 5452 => -0.1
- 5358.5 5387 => -0.4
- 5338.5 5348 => -0.1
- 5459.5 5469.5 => -0.2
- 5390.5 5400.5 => 0.5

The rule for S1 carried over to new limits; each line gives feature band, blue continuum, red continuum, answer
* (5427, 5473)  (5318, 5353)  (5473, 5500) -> -0.1 angstrom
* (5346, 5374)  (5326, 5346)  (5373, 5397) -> -0.2 angstrom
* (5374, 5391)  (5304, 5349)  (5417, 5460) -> -0.5 angstrom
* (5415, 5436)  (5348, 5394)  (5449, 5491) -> 0.0 angstrom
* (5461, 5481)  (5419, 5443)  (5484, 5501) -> 0.4 angstrom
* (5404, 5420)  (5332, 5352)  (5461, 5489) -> 0.7 angstrom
